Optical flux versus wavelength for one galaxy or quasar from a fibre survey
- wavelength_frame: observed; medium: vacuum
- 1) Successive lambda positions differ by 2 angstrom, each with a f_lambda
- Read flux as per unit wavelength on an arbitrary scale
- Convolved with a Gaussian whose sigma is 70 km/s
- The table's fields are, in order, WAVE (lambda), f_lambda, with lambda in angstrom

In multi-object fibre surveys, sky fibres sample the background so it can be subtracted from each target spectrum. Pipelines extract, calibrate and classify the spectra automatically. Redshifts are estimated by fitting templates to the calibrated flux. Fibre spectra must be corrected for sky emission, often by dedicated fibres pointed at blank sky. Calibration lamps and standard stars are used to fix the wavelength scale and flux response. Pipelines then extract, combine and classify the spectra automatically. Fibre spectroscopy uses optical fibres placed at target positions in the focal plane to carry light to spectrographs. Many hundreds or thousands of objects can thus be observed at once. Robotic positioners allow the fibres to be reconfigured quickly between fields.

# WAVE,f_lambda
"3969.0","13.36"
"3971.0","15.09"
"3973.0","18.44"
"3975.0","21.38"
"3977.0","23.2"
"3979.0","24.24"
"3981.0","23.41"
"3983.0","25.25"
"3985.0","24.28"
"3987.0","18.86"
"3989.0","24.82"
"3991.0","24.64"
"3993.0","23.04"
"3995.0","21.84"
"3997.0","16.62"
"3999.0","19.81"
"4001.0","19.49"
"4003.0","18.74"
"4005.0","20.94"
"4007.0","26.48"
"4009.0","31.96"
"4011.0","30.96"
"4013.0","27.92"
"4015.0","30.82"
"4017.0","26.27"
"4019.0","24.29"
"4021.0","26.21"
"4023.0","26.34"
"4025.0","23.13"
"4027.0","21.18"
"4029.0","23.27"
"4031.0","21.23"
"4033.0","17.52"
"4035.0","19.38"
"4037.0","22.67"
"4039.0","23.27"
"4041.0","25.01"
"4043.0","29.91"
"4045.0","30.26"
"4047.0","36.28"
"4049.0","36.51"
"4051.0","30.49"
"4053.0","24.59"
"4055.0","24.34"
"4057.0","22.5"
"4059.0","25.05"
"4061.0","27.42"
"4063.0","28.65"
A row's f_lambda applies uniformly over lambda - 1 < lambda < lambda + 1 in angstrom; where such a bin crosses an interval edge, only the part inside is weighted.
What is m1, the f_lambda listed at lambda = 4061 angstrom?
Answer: 27.42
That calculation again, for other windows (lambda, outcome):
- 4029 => 23.27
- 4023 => 26.34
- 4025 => 23.13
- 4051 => 30.49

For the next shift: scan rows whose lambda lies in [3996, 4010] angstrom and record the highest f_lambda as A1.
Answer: 31.96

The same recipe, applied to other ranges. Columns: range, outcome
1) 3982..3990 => 25.25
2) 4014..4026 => 30.82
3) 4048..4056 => 36.51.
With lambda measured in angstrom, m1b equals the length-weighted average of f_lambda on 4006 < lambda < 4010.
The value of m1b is 29.2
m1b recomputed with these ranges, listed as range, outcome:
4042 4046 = 30.1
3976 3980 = 23.7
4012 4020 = 27.3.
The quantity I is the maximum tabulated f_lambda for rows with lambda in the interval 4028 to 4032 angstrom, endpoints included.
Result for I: 23.27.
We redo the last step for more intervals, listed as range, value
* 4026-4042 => 25.01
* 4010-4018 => 30.96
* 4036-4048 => 36.28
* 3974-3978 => 23.2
